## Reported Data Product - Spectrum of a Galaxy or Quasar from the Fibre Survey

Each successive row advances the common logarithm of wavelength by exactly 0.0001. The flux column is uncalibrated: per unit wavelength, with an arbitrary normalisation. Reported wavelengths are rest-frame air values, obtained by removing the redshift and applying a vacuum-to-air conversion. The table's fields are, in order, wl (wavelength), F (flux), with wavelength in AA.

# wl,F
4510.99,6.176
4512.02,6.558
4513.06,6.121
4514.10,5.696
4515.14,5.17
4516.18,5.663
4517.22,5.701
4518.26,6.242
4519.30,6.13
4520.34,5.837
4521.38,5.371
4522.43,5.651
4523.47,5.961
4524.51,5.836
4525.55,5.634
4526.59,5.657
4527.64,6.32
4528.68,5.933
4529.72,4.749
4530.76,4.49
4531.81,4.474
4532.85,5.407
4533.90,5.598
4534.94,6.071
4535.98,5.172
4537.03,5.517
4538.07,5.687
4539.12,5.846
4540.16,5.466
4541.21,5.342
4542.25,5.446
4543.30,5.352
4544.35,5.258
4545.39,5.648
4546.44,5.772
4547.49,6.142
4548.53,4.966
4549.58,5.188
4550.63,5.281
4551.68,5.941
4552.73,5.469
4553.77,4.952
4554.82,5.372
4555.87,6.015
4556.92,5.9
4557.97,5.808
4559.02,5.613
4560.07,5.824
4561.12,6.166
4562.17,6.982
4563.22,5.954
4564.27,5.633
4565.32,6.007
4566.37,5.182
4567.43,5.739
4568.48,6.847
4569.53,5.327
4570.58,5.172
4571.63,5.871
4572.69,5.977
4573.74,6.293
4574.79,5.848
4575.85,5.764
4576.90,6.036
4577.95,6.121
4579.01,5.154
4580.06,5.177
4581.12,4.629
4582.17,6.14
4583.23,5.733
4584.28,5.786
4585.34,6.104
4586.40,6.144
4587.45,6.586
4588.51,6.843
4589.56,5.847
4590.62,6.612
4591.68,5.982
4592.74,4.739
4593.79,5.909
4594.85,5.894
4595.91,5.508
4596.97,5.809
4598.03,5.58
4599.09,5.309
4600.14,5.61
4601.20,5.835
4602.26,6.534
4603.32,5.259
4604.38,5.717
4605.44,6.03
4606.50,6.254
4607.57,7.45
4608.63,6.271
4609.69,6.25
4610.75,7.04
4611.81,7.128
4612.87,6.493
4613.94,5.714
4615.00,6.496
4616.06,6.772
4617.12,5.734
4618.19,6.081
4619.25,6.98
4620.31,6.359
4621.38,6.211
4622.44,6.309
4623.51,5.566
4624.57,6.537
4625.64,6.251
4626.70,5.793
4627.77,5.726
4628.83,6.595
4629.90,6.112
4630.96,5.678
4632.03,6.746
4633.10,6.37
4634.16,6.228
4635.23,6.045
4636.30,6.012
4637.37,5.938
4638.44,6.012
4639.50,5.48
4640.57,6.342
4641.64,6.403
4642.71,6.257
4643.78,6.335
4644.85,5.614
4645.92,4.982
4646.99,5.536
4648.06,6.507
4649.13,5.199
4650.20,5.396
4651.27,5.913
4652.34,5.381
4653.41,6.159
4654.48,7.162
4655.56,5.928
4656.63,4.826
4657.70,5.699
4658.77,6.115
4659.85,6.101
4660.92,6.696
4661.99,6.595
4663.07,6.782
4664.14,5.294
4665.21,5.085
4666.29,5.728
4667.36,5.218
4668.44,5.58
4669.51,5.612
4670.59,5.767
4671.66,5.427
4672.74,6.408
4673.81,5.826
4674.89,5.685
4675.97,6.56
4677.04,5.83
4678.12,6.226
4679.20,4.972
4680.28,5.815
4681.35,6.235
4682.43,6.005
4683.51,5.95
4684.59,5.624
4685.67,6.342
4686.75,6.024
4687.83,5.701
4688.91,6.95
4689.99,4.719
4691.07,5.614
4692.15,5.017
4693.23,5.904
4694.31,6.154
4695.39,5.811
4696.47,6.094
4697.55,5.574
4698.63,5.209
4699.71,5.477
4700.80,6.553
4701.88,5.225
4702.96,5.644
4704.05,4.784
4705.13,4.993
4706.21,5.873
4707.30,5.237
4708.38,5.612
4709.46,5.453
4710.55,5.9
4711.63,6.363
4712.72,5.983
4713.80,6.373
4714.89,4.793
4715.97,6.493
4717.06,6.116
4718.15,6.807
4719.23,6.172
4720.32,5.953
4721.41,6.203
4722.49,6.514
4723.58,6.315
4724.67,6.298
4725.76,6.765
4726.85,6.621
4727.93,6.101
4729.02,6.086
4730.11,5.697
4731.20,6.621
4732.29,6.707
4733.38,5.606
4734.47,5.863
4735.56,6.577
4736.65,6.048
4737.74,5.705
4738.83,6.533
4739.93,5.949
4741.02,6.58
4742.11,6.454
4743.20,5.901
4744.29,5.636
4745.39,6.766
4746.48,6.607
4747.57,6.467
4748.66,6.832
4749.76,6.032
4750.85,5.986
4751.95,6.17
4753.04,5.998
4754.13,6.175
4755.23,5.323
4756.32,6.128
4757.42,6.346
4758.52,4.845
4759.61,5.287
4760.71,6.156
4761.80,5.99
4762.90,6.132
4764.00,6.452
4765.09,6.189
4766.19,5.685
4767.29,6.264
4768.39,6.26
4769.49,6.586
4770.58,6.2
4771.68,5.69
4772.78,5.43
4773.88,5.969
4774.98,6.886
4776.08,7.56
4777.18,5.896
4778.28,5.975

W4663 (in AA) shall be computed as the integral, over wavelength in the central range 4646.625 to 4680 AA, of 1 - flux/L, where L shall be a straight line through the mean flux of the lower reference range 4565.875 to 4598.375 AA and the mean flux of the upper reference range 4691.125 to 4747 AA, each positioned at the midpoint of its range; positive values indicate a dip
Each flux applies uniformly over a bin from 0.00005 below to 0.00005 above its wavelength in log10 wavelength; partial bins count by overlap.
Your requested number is 0.4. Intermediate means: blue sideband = 5.82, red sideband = 5.99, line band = 5.85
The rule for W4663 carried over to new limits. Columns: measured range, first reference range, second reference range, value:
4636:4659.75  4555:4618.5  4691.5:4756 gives 0.4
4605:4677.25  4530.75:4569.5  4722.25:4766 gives -2.5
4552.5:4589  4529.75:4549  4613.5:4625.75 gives -0.6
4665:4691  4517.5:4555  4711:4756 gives 0.9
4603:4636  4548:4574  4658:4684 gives -2.5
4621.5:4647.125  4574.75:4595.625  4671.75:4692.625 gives -0.8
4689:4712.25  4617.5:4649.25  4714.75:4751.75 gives 2.2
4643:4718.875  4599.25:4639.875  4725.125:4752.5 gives 5.1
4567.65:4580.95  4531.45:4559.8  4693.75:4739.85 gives -0.4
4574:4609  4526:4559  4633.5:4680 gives -1.4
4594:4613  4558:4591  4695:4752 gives -0.5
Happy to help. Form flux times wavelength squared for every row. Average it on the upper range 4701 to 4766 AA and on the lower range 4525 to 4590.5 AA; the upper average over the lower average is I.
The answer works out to 1.15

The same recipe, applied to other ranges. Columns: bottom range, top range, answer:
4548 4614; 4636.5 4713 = 1.03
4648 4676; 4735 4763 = 1.08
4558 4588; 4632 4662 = 1.05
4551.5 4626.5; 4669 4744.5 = 1.05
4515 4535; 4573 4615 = 1.10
